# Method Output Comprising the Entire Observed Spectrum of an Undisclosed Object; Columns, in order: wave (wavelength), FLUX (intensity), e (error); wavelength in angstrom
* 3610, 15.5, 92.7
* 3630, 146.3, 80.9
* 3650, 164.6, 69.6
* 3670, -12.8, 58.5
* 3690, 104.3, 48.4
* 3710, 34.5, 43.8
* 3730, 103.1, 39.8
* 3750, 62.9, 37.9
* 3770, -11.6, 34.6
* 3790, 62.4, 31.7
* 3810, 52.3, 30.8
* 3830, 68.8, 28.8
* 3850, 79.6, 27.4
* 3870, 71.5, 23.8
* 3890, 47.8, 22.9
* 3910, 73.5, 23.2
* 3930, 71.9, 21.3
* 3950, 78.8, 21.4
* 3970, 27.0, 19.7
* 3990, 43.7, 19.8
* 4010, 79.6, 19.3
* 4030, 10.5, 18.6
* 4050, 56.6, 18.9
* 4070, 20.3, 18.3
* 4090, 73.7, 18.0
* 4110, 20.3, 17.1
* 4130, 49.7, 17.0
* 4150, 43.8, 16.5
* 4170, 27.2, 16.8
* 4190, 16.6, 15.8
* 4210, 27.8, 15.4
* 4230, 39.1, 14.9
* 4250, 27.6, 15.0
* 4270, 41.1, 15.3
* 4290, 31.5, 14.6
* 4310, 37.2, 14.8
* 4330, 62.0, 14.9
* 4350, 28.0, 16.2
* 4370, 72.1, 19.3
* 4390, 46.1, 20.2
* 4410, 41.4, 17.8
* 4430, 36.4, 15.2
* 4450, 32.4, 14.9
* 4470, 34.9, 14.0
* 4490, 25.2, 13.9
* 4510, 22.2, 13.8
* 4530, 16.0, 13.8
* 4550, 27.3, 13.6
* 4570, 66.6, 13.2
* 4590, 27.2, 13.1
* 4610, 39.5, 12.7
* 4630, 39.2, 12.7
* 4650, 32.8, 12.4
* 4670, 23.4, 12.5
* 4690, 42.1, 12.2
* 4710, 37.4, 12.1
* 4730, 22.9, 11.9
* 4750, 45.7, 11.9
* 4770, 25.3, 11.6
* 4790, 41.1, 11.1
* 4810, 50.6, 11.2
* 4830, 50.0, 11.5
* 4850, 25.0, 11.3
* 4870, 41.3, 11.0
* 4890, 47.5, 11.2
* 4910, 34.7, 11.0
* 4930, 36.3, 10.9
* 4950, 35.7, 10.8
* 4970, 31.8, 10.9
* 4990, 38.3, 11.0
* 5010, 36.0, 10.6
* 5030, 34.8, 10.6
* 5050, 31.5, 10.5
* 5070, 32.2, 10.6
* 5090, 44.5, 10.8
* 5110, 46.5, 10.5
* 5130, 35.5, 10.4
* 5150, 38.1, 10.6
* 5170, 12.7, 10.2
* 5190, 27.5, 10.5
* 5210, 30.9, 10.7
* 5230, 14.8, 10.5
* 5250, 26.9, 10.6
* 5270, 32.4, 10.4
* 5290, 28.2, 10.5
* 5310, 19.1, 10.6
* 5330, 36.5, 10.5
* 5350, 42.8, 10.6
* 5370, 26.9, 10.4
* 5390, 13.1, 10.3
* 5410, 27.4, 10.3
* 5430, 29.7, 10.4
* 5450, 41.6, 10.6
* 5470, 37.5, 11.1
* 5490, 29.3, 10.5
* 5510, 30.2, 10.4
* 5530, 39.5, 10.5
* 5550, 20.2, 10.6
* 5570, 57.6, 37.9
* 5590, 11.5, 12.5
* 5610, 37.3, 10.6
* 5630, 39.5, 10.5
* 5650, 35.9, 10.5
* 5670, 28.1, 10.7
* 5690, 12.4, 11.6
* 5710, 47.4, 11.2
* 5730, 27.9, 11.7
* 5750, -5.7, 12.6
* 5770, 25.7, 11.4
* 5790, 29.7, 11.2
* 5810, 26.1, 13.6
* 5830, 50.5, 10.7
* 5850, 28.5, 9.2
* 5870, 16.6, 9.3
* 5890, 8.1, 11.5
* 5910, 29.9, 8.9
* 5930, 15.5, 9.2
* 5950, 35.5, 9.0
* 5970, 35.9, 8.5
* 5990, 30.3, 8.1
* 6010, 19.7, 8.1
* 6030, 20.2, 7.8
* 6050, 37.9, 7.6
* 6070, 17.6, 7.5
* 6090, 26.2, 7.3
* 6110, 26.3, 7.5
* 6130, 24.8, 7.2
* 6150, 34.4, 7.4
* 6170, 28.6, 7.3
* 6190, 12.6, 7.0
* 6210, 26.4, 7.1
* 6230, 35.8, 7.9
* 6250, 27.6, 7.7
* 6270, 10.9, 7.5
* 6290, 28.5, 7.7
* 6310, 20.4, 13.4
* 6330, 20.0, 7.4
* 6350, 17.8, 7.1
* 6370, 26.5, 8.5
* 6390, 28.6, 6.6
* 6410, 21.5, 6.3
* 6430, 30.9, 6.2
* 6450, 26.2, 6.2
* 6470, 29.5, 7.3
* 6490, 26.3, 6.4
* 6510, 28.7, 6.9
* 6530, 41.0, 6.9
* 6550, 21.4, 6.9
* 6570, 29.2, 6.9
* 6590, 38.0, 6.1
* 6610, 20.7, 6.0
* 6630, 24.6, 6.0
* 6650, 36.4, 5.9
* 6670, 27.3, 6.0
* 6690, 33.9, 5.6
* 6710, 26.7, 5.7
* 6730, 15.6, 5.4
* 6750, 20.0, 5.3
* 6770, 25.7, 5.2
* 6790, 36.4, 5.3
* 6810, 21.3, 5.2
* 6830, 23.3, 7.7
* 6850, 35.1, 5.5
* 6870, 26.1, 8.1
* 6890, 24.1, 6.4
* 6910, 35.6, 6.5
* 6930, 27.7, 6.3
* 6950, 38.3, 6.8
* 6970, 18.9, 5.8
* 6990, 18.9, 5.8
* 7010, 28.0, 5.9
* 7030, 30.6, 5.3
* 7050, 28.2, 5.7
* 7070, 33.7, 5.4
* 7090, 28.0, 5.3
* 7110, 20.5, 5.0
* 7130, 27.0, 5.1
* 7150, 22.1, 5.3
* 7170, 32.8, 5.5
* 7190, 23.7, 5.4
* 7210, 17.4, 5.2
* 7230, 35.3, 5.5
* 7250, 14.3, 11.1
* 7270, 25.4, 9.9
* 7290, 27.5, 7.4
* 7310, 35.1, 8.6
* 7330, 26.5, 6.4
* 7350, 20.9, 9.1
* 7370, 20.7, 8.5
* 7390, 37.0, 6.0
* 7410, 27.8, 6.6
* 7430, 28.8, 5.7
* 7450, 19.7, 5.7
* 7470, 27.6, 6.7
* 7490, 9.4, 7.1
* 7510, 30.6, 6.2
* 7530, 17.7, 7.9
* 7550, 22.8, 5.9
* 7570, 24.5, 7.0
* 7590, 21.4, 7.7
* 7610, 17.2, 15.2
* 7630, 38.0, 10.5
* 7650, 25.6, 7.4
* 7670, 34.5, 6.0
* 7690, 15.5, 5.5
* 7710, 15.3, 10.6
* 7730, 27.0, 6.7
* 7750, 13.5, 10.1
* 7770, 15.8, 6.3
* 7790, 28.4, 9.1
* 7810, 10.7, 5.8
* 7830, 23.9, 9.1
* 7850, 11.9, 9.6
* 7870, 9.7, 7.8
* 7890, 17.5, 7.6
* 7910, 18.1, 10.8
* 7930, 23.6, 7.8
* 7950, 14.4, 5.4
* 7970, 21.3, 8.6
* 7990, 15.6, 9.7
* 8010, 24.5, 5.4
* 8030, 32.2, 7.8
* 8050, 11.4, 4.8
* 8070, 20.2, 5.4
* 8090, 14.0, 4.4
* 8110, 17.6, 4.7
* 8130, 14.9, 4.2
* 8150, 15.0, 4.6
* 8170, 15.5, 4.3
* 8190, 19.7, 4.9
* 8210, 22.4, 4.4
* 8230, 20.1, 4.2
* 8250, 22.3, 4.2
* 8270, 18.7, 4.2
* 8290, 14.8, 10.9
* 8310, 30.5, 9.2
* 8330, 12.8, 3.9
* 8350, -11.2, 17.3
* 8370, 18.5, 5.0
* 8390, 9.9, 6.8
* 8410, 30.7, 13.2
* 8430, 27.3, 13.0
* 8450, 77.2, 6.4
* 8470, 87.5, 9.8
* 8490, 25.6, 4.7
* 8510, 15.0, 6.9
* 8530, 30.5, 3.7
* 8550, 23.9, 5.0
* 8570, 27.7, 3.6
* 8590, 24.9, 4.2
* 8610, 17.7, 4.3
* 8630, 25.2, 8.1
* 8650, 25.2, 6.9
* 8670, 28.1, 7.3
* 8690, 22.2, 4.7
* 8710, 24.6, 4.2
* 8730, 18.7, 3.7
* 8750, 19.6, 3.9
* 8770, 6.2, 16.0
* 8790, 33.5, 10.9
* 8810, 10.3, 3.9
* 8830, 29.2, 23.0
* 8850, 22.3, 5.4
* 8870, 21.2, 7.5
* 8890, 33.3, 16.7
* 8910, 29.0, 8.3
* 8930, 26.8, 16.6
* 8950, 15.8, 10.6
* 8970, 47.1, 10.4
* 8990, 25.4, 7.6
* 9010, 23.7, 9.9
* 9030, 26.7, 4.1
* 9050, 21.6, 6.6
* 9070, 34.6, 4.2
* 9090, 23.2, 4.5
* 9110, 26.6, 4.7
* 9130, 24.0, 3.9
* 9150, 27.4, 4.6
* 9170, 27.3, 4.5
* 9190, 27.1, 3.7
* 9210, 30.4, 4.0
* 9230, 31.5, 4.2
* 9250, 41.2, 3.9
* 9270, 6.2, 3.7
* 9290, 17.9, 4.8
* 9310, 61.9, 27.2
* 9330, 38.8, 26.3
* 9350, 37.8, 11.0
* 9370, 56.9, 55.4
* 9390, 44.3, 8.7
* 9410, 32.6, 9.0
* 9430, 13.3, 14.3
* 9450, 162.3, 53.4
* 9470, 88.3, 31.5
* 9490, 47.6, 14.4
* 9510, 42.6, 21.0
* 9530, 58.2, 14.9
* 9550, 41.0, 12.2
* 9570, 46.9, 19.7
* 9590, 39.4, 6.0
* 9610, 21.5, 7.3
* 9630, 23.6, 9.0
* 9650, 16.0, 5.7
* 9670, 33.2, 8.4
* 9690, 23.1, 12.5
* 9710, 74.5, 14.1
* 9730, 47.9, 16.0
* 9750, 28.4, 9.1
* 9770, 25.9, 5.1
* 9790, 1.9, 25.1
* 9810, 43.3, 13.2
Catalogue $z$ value 1.269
